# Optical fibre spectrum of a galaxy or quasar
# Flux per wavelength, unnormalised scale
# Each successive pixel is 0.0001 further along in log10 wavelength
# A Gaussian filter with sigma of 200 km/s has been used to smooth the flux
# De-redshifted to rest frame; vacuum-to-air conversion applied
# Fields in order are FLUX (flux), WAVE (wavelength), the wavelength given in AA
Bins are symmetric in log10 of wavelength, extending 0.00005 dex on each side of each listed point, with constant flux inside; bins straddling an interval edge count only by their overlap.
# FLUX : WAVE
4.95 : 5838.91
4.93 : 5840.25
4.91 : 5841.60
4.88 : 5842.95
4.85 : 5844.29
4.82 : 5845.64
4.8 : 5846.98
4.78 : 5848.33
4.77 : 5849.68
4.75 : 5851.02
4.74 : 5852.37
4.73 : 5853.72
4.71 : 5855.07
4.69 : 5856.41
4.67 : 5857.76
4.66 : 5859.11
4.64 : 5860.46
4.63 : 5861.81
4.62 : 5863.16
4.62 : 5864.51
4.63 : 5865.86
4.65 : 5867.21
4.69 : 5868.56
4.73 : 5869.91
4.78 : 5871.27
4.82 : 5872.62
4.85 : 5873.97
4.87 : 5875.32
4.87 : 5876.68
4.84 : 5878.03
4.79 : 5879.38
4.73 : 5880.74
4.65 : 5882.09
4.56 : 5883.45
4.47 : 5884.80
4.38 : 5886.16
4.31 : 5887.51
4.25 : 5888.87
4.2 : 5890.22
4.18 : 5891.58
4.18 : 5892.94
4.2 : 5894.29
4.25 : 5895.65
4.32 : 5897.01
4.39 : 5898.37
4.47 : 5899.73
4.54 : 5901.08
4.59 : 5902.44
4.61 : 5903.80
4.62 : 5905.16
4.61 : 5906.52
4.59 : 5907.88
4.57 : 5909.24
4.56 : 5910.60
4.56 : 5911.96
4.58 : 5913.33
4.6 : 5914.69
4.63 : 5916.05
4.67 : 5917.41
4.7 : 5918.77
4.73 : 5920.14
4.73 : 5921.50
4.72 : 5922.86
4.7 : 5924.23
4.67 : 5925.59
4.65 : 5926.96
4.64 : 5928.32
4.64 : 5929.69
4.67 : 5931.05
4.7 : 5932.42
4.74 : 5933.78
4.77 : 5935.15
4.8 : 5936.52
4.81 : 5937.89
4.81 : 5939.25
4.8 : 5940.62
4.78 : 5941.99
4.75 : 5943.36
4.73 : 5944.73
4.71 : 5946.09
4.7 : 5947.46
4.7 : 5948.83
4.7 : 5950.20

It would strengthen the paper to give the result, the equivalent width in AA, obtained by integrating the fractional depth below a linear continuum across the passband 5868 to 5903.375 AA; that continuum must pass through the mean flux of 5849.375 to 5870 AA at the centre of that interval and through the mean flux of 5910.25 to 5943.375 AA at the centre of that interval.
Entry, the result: 1.2 AA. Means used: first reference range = 4.68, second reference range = 4.7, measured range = 4.53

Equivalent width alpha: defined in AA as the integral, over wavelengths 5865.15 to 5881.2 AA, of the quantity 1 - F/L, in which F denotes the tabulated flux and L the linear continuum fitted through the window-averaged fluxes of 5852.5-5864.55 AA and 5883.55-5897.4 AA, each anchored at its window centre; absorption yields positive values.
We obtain -1.00 AA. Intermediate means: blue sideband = 4.67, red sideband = 4.29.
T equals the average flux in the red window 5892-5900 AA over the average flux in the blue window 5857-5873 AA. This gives 0.9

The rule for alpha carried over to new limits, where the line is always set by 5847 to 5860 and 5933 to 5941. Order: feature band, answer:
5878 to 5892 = 0.8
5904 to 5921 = 0.5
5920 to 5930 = 0.2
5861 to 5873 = 0.1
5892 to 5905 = 1.0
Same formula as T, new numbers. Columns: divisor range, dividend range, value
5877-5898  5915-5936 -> 1.06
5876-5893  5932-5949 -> 1.06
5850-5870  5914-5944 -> 1.01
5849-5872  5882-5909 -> 0.94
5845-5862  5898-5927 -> 0.98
